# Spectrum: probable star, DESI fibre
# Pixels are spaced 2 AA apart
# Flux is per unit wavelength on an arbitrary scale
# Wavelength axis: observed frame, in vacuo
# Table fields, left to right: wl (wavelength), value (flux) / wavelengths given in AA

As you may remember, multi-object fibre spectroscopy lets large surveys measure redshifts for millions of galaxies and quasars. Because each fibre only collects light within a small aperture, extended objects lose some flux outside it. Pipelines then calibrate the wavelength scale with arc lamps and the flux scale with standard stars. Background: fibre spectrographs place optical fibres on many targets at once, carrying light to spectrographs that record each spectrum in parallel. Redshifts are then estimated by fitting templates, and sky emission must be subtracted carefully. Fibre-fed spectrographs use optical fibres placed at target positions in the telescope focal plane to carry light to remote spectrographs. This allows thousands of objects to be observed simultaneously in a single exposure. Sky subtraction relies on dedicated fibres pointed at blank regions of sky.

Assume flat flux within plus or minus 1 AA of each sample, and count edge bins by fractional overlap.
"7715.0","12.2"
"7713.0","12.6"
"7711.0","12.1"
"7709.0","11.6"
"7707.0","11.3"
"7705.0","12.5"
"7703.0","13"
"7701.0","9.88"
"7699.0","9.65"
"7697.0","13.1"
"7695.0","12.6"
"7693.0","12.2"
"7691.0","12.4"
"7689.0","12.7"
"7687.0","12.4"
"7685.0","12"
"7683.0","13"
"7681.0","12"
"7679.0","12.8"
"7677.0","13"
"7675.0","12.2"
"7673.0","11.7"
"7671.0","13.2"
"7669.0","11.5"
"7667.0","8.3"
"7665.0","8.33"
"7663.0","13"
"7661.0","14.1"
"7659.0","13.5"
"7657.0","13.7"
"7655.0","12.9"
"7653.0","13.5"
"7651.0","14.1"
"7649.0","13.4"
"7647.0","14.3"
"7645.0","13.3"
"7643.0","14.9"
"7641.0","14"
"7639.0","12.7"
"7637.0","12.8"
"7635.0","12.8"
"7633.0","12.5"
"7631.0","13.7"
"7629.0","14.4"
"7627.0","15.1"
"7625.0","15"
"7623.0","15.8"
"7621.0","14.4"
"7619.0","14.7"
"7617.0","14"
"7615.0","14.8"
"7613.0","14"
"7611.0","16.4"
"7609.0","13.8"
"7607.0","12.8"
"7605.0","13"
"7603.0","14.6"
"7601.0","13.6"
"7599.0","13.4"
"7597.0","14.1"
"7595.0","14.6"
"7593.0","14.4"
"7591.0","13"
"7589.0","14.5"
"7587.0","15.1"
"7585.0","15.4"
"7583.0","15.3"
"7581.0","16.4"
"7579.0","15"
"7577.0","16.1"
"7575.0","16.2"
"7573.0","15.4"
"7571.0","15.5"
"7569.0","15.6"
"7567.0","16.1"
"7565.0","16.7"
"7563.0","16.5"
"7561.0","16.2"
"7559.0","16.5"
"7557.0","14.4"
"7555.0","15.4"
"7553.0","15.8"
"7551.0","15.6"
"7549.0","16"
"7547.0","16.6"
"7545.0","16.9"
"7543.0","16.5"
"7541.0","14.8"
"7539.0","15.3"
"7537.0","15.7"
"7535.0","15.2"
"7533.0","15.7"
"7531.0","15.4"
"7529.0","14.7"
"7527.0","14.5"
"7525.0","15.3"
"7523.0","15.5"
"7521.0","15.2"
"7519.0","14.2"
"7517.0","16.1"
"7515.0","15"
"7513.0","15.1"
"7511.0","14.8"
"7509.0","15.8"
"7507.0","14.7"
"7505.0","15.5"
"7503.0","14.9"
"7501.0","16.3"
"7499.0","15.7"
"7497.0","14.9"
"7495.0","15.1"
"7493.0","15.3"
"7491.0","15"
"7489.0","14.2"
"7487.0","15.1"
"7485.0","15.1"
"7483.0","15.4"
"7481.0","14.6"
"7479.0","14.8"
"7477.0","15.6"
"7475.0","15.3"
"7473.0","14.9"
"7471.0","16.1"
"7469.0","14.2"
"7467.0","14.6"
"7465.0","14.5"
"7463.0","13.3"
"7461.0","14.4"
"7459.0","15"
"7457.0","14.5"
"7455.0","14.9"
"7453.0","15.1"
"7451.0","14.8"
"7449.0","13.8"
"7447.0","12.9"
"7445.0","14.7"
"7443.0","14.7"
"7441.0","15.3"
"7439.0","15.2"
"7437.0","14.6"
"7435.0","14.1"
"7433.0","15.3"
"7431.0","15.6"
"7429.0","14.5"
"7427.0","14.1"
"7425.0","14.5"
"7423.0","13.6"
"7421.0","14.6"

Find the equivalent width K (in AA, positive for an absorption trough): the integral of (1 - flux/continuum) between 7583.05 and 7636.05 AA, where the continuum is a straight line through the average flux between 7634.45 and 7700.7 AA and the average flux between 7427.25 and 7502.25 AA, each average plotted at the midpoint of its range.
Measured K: -4.1 AA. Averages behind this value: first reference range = 14.8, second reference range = 12.6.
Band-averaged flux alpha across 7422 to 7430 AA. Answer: 14.2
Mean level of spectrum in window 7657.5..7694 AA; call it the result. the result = 12.2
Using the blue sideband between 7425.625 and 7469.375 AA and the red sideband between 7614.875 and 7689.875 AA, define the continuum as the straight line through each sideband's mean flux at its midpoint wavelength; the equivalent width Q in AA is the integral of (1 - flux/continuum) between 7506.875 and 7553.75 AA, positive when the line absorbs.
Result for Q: -4.89 AA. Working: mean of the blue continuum 14.6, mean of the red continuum 13.2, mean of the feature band 15.4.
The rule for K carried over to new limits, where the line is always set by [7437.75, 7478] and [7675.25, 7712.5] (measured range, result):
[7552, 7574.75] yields -3.9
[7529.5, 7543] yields -1.5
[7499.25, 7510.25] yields -1.0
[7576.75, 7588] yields -1.8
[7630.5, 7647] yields -0.9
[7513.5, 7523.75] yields -0.8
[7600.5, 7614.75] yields -1.1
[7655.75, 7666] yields 0.0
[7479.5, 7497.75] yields -0.8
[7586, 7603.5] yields -1.2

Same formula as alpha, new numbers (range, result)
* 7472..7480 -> 15.2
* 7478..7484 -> 14.9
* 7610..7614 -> 15.2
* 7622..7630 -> 15.1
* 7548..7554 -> 15.8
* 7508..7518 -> 15.4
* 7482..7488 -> 15.2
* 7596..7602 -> 13.7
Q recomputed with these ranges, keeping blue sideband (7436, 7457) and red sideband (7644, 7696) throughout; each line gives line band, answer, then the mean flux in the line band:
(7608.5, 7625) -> -2.2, 14.8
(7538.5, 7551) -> -2.1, 16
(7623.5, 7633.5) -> -1.1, 14.3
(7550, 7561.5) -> -1.7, 15.6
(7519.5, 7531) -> -1.0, 15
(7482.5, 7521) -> -2.9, 15.2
